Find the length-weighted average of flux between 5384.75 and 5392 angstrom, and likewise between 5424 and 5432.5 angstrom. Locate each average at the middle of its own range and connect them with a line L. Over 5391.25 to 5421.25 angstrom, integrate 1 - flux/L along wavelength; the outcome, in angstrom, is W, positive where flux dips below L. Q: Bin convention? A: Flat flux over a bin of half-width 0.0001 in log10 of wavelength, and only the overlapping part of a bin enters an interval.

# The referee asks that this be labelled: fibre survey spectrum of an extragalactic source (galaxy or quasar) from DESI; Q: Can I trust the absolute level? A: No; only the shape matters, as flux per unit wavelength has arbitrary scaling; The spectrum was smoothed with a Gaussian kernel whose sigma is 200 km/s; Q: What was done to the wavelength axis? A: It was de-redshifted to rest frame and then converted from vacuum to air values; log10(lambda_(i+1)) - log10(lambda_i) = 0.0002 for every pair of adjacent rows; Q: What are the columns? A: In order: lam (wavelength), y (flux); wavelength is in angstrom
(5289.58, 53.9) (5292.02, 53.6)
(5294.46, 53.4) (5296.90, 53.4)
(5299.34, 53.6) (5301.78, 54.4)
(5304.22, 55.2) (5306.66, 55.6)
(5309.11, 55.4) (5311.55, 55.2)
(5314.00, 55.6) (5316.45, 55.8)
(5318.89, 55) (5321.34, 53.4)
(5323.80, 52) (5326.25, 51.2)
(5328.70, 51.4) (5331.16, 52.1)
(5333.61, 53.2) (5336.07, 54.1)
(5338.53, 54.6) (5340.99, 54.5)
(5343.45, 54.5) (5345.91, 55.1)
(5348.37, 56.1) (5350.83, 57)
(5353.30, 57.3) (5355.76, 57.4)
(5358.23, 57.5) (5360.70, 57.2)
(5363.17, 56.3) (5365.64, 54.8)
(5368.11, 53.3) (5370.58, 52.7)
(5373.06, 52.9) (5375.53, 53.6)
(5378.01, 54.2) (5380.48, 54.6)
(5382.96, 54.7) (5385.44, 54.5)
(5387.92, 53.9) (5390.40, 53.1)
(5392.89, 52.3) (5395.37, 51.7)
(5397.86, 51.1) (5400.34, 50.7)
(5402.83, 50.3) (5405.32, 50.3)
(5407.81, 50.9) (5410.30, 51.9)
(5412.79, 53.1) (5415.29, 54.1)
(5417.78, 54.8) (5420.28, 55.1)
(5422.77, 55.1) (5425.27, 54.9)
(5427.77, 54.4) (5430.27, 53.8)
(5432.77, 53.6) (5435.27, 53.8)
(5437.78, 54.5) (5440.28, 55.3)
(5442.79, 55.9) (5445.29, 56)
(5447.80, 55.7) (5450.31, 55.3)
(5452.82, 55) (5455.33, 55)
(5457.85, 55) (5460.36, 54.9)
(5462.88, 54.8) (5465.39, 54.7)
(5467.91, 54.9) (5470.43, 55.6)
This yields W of 0.98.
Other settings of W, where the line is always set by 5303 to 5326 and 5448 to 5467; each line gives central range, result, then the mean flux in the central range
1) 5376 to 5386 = 0.1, 54.4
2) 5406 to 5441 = 0.7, 53.9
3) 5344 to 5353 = -0.2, 56.1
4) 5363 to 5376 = 0.2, 53.8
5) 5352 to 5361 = -0.4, 57.3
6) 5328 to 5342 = 0.3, 53.3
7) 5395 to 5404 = 0.7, 50.9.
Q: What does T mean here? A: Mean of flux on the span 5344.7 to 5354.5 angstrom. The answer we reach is 56.4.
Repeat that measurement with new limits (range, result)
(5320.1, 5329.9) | 52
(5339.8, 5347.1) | 54.7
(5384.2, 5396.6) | 53.1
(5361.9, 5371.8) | 54.3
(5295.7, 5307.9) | 54.4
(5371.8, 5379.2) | 53.5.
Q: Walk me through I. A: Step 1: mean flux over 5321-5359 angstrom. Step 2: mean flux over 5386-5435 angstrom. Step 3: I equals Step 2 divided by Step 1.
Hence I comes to 0.97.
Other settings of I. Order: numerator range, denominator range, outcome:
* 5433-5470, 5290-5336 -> 1.02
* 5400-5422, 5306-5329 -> 0.97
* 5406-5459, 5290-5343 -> 1.01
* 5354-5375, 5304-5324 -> 1.01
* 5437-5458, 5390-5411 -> 1.08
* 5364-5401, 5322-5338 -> 1.02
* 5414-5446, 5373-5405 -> 1.04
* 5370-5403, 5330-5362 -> 0.96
